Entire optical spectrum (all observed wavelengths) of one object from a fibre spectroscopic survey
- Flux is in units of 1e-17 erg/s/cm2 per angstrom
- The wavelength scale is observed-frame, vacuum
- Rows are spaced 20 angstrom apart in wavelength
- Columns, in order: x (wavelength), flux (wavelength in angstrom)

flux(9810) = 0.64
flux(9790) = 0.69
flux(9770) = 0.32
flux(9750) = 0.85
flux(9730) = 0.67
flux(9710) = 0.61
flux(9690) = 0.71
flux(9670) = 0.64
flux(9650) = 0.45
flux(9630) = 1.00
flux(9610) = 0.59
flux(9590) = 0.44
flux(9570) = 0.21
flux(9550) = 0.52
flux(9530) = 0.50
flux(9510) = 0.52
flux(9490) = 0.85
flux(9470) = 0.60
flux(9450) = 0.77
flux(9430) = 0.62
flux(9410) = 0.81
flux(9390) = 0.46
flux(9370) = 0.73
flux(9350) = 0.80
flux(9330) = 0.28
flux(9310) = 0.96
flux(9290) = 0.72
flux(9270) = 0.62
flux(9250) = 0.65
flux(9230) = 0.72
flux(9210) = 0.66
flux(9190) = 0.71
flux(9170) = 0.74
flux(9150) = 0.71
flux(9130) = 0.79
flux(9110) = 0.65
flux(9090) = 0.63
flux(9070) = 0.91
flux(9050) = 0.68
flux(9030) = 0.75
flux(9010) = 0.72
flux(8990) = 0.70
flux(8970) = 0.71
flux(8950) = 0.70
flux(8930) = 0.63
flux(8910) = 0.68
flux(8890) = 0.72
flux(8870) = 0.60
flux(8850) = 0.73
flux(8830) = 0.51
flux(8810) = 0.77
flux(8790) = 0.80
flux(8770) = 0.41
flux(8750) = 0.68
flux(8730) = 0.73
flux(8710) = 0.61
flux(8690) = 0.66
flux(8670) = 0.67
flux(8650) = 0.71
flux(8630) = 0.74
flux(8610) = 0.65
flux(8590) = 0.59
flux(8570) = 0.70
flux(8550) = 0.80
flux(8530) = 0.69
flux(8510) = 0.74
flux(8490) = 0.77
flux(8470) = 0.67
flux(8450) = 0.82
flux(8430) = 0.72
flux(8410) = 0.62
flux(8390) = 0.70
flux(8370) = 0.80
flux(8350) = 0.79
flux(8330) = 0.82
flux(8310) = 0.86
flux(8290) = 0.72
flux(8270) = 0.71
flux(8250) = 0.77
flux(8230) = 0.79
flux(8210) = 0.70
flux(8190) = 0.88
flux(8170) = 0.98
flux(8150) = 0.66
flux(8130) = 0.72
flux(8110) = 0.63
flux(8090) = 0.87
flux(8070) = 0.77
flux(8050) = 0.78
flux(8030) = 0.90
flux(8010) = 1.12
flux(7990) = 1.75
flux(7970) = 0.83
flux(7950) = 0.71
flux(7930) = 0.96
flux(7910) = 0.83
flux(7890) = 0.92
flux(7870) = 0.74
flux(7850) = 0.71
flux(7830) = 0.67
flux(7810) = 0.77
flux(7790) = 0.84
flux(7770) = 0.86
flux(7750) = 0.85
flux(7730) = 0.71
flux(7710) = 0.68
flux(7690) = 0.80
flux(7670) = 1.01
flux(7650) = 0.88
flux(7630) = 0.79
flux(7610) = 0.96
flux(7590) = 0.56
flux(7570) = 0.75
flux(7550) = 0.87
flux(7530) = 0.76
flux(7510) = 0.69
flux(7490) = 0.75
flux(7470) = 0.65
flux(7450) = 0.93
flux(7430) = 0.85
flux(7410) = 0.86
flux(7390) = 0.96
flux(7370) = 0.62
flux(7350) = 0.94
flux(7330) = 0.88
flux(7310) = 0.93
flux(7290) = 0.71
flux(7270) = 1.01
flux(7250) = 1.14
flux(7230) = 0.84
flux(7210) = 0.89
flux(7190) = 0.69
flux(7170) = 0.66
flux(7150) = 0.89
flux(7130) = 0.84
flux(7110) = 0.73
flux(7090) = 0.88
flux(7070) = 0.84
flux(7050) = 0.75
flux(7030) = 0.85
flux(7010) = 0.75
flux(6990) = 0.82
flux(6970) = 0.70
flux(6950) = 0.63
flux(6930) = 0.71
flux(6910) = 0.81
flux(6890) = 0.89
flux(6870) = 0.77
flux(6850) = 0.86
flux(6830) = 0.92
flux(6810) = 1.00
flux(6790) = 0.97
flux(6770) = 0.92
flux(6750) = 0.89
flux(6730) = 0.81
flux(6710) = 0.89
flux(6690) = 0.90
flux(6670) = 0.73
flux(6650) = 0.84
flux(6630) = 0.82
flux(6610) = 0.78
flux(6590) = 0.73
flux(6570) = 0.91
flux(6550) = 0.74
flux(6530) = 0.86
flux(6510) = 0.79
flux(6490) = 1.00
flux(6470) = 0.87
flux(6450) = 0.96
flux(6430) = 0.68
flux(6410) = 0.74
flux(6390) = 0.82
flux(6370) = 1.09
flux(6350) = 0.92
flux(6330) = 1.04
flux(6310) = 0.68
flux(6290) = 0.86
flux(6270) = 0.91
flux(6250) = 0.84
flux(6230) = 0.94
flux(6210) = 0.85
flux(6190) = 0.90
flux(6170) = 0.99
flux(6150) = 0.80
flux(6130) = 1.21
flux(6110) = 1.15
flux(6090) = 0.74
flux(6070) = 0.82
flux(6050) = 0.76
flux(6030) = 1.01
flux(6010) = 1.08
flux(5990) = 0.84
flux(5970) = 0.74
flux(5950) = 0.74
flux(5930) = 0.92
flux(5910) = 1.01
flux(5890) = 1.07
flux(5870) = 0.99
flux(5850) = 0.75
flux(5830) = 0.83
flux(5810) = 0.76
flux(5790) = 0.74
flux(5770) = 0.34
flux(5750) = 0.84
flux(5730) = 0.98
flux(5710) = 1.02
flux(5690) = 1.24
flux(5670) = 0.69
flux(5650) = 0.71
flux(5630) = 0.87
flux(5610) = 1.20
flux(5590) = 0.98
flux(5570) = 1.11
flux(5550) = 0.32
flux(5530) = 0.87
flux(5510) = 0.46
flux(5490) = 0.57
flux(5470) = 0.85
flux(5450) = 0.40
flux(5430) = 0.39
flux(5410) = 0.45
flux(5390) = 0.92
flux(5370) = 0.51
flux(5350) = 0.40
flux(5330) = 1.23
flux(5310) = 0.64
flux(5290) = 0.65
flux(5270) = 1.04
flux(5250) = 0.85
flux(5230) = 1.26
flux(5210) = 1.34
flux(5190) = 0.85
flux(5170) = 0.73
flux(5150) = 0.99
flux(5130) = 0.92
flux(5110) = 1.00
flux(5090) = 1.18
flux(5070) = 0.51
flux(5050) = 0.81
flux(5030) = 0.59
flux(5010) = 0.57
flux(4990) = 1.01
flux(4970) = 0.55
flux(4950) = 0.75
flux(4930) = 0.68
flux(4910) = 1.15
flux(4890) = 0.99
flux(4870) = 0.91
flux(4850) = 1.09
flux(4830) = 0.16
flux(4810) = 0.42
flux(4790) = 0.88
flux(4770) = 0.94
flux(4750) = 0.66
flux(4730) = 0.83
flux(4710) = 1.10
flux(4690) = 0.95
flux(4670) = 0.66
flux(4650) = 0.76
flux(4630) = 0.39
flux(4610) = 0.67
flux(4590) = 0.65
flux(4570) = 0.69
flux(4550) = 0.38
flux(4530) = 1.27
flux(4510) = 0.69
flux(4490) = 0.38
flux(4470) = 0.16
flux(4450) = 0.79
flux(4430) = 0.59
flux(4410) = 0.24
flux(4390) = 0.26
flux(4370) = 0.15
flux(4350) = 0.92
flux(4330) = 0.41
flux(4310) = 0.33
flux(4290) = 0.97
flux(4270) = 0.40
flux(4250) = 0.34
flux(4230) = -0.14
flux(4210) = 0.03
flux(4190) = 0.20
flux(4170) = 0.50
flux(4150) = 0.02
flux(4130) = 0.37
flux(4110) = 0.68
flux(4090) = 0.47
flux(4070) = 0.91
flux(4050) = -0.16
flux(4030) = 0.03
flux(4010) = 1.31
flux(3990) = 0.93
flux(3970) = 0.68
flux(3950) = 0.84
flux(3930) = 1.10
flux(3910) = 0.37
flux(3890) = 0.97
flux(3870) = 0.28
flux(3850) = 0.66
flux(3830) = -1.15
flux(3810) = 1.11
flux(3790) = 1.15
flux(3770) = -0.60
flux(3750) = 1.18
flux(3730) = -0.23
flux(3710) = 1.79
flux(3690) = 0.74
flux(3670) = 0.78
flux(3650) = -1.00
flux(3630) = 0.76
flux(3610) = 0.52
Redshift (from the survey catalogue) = 0.217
